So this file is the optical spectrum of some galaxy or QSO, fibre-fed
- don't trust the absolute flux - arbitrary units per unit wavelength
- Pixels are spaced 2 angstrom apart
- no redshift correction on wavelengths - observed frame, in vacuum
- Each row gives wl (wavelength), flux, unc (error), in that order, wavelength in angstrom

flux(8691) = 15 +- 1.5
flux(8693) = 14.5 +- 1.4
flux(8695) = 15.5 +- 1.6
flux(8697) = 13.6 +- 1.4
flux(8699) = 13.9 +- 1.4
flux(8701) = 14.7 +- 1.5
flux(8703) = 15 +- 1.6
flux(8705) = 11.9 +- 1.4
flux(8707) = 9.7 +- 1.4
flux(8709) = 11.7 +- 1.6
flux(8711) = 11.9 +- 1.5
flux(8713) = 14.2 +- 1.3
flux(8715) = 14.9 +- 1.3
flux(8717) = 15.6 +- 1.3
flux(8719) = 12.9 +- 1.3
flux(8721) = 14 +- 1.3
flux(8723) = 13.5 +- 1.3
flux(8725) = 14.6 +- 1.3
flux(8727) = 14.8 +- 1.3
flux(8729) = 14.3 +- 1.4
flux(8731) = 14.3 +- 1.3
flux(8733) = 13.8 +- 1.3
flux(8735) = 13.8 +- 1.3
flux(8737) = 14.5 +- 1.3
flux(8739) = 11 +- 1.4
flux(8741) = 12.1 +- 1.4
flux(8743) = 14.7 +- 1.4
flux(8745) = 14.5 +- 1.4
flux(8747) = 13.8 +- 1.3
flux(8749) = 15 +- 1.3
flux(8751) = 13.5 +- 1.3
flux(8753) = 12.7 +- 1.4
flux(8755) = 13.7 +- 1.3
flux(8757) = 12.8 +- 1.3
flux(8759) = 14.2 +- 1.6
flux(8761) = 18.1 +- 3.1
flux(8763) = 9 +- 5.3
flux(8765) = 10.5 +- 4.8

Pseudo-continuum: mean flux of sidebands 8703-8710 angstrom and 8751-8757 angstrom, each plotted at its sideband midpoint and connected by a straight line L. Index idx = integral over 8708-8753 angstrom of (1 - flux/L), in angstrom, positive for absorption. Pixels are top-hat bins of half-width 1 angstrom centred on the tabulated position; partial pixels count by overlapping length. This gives -4.9 angstrom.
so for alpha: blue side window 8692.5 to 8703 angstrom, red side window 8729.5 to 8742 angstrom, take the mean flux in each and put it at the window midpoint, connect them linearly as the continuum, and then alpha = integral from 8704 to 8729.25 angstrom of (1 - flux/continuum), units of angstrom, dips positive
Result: 0.9 angstrom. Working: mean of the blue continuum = 14.5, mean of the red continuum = 13.3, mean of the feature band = 13.4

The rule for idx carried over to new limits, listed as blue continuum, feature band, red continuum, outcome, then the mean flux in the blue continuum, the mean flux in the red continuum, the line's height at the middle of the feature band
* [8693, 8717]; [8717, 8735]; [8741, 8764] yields -0.6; 13.5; 13.7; 13.6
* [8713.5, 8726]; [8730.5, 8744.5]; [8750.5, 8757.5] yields 0.2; 14.2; 13.2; 13.7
